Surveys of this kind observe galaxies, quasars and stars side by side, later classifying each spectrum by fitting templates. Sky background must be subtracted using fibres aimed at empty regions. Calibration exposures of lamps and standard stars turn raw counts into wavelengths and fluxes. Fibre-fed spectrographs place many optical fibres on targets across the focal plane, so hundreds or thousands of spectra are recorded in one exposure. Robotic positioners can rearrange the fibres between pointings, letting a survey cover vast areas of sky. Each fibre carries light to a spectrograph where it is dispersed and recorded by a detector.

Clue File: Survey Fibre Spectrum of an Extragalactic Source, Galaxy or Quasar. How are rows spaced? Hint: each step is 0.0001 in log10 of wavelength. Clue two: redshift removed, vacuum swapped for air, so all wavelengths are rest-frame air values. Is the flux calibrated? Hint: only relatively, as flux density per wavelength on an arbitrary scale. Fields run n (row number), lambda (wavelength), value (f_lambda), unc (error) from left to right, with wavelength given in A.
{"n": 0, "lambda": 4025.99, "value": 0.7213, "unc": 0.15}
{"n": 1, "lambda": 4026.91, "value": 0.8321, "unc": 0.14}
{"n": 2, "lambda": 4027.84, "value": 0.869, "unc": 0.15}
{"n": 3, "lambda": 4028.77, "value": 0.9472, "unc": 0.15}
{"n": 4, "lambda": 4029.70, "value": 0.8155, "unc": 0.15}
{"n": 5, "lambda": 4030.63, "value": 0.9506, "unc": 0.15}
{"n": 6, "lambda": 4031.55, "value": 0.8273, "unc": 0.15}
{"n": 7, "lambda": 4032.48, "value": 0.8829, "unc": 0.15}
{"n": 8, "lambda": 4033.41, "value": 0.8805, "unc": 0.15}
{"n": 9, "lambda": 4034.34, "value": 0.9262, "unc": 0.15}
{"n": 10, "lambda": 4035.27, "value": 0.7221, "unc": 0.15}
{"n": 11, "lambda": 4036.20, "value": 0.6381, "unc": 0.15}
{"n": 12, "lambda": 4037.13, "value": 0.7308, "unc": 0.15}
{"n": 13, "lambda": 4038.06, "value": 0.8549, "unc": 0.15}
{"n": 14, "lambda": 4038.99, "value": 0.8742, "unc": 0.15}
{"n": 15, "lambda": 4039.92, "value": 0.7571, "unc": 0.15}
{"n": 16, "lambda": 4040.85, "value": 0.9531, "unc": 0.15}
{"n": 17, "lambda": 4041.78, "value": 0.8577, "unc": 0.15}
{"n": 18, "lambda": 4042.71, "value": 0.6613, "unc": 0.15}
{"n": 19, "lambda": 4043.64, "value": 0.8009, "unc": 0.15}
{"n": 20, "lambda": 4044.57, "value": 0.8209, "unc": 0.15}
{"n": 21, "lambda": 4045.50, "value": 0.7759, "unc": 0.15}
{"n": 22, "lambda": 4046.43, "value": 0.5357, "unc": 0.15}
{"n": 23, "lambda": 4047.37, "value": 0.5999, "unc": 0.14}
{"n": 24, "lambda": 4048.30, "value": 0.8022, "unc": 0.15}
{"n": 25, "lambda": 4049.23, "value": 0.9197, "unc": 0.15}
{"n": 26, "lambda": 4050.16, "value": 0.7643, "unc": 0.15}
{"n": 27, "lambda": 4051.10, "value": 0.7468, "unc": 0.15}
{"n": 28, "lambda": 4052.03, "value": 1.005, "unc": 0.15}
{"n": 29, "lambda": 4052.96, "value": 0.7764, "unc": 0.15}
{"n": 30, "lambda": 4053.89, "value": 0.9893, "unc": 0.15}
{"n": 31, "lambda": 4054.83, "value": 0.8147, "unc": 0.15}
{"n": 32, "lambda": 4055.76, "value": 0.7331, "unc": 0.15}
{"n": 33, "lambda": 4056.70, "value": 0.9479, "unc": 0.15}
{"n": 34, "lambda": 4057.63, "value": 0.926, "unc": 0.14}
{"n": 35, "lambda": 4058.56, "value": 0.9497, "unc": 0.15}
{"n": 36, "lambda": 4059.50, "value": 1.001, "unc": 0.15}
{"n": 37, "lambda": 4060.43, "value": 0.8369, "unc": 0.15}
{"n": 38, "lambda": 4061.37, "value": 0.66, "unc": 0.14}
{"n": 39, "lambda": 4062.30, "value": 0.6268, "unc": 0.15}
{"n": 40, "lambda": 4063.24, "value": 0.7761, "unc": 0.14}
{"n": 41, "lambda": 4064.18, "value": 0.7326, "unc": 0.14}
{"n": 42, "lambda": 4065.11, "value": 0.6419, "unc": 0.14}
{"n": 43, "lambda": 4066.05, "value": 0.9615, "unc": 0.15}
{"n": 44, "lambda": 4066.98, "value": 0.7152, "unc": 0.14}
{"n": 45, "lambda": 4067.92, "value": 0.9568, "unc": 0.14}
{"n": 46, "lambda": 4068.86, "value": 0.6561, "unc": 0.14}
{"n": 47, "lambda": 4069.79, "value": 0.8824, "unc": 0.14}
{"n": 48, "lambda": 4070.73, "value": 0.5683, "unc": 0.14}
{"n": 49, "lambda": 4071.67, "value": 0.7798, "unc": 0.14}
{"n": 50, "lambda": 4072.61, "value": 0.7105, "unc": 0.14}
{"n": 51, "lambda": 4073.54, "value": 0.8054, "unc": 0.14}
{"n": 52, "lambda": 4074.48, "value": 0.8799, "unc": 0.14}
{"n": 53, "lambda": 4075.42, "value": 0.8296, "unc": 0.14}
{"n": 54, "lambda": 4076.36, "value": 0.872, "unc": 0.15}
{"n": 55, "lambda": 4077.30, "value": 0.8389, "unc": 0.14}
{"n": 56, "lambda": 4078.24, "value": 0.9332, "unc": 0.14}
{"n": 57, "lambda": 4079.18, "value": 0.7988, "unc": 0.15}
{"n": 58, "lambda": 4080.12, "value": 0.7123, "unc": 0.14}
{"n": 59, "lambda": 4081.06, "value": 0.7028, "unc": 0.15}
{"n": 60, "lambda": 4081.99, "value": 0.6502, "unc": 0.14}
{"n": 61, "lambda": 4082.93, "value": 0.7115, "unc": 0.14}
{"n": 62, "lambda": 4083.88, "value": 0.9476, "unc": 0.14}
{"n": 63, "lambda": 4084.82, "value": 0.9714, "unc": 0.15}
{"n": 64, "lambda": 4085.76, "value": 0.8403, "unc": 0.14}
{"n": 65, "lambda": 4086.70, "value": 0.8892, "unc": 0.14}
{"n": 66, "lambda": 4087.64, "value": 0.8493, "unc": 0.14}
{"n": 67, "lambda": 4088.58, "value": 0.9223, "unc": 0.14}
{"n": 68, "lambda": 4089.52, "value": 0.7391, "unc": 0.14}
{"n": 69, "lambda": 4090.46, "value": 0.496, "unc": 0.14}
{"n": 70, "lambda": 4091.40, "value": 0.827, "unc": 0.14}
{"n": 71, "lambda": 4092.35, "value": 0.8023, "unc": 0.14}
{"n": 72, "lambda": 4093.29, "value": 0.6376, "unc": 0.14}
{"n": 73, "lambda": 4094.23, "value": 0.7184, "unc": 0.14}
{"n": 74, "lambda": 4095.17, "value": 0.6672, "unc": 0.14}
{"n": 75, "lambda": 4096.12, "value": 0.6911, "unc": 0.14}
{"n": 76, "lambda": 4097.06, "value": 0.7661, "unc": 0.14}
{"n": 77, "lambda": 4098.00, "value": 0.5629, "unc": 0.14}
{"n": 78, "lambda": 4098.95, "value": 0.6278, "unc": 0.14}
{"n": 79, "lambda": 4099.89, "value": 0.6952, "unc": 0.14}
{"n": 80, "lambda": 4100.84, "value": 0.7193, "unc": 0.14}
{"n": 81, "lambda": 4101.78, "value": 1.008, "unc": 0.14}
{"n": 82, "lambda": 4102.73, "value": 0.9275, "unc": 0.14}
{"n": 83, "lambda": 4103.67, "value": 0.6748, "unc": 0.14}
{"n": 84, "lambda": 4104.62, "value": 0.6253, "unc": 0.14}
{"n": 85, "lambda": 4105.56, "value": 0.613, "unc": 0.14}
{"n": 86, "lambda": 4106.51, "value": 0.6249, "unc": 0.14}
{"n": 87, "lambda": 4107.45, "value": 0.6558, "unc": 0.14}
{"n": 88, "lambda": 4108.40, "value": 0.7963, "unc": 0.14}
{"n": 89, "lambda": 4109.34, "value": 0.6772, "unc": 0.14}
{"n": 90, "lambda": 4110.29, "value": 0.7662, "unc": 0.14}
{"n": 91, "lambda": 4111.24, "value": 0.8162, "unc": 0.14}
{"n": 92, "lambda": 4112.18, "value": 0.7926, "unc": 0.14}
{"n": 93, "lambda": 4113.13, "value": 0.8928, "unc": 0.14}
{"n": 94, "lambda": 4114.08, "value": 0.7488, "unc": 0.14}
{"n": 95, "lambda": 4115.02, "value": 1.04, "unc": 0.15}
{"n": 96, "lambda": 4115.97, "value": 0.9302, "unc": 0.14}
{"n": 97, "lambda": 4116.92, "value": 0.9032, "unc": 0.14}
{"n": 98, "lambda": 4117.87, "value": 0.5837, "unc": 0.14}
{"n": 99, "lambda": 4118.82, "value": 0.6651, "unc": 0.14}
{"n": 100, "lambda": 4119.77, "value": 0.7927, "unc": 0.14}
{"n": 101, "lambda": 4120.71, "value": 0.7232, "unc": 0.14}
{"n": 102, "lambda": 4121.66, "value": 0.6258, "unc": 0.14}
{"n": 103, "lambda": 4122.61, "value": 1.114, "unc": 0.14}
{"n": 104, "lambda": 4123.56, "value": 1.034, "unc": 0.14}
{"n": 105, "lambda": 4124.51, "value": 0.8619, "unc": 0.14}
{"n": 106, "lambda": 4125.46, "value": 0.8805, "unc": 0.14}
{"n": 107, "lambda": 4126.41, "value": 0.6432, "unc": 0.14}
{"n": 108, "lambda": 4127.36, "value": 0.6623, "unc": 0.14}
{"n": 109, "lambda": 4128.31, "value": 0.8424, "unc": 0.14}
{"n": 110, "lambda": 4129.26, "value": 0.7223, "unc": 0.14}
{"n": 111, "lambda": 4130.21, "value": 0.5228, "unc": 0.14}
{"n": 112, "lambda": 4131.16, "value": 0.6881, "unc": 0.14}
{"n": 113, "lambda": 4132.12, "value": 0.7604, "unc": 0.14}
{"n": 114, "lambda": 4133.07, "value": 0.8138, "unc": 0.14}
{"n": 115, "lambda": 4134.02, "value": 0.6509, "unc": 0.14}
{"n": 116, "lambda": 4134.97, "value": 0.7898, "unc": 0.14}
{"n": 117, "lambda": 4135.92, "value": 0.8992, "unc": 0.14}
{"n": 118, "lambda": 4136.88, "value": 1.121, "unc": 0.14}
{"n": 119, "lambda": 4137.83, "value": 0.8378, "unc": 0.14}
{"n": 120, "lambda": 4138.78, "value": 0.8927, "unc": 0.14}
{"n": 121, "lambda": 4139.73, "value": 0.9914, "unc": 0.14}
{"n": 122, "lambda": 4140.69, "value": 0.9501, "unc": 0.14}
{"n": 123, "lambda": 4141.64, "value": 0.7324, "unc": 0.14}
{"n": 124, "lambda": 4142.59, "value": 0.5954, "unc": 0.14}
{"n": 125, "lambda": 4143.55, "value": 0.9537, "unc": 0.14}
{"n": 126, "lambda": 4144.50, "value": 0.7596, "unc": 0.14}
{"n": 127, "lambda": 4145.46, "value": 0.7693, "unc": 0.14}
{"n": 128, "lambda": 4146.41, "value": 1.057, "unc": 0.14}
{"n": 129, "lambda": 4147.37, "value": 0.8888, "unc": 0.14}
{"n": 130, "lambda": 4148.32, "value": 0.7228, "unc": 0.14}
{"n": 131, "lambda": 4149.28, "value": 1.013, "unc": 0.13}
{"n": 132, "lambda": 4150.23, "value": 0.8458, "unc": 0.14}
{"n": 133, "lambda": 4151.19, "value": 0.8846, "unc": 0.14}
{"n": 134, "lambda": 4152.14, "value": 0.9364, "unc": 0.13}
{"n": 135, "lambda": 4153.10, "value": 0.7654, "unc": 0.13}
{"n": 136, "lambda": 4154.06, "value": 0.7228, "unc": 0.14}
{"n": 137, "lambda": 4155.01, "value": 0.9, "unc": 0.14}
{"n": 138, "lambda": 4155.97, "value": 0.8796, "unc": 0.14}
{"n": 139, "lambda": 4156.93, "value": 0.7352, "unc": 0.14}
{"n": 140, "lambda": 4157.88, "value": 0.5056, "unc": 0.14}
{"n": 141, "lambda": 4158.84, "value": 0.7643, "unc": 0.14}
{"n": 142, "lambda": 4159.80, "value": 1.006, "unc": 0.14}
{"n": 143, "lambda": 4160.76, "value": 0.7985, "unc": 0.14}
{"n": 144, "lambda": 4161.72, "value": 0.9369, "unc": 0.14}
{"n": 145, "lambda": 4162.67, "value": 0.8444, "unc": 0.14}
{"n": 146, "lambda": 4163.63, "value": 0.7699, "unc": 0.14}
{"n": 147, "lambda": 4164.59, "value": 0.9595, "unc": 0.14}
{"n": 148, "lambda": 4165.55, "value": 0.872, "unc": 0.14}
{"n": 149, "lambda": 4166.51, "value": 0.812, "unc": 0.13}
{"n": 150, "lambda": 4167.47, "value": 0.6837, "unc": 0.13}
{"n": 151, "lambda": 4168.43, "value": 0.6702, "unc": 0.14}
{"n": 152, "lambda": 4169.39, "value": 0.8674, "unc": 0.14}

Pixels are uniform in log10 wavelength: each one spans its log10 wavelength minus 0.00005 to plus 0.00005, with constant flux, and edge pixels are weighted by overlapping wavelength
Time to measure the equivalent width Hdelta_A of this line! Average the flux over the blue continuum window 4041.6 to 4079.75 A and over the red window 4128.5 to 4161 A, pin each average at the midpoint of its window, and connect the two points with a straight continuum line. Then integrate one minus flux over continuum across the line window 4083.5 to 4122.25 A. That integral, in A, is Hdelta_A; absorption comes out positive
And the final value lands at 2.3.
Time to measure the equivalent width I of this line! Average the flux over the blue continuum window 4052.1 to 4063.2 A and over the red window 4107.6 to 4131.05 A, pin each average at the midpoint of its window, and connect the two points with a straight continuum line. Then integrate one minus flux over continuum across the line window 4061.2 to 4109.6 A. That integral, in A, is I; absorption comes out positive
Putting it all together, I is 3.7 A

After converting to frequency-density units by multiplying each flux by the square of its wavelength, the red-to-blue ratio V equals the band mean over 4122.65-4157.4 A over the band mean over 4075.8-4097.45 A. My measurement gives 1.09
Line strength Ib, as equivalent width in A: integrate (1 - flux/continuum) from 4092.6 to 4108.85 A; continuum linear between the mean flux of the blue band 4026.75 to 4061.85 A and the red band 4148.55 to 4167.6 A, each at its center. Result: 2.4 A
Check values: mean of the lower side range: 0.826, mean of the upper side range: 0.833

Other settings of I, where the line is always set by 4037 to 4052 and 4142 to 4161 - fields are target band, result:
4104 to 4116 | 0.7 A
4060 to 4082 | 0.6 A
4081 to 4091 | 0.1 A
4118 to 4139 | 0.6 A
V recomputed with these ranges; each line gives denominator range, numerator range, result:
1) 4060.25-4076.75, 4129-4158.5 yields 1.10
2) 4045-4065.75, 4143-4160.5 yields 1.10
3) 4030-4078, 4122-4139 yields 1.05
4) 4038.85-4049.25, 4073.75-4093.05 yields 1.07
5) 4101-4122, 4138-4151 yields 1.14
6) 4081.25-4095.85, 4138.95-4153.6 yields 1.14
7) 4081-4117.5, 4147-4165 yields 1.12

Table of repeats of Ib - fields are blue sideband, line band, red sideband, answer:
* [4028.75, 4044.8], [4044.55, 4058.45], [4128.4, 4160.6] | 0.2 A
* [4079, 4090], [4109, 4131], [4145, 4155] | 1.2 A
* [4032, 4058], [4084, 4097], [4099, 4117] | 0.2 A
